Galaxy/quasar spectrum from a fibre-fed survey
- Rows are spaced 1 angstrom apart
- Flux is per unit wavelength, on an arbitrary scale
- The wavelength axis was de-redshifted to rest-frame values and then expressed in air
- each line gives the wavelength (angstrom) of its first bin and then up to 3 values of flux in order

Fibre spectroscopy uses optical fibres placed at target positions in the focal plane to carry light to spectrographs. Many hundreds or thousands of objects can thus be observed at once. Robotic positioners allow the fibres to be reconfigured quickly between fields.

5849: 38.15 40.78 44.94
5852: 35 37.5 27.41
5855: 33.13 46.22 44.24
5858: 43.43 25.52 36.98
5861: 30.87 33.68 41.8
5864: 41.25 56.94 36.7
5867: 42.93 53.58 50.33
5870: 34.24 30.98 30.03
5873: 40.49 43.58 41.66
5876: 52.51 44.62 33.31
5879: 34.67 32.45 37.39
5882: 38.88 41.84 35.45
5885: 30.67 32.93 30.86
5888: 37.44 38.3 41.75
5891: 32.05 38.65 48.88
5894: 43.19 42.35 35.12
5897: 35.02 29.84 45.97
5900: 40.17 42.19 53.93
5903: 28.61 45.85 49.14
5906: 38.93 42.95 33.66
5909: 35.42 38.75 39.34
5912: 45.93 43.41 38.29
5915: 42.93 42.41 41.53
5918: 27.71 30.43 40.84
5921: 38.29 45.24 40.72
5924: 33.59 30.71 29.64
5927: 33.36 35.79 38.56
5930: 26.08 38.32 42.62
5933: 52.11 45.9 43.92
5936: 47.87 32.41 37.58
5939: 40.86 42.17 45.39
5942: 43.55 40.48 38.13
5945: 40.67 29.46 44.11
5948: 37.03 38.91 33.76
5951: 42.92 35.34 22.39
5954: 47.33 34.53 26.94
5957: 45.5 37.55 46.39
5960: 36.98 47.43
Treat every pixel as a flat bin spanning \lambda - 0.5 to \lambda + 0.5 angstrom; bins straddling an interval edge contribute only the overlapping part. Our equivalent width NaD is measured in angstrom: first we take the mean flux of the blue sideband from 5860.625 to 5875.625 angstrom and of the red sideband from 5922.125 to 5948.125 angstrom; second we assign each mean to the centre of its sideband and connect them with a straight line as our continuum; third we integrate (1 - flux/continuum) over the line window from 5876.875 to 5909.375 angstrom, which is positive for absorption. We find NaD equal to 1.3 angstrom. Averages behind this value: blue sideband 40.8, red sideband 39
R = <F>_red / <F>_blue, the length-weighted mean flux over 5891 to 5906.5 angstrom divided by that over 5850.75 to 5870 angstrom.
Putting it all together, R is 1.02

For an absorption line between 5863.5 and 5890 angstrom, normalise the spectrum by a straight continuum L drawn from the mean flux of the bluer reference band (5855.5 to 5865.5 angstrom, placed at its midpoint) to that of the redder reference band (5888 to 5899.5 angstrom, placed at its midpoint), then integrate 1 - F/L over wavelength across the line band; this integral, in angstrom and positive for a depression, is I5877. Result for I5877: 0.1 angstrom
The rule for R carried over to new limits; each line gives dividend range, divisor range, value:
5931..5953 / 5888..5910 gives 1.01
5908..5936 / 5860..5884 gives 0.97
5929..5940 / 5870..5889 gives 1.10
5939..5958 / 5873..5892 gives 1.01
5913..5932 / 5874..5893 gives 0.97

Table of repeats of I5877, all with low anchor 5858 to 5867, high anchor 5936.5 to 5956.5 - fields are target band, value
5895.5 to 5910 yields -0.61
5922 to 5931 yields 0.81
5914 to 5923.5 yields -0.22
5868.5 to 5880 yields -0.28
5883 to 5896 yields 0.17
